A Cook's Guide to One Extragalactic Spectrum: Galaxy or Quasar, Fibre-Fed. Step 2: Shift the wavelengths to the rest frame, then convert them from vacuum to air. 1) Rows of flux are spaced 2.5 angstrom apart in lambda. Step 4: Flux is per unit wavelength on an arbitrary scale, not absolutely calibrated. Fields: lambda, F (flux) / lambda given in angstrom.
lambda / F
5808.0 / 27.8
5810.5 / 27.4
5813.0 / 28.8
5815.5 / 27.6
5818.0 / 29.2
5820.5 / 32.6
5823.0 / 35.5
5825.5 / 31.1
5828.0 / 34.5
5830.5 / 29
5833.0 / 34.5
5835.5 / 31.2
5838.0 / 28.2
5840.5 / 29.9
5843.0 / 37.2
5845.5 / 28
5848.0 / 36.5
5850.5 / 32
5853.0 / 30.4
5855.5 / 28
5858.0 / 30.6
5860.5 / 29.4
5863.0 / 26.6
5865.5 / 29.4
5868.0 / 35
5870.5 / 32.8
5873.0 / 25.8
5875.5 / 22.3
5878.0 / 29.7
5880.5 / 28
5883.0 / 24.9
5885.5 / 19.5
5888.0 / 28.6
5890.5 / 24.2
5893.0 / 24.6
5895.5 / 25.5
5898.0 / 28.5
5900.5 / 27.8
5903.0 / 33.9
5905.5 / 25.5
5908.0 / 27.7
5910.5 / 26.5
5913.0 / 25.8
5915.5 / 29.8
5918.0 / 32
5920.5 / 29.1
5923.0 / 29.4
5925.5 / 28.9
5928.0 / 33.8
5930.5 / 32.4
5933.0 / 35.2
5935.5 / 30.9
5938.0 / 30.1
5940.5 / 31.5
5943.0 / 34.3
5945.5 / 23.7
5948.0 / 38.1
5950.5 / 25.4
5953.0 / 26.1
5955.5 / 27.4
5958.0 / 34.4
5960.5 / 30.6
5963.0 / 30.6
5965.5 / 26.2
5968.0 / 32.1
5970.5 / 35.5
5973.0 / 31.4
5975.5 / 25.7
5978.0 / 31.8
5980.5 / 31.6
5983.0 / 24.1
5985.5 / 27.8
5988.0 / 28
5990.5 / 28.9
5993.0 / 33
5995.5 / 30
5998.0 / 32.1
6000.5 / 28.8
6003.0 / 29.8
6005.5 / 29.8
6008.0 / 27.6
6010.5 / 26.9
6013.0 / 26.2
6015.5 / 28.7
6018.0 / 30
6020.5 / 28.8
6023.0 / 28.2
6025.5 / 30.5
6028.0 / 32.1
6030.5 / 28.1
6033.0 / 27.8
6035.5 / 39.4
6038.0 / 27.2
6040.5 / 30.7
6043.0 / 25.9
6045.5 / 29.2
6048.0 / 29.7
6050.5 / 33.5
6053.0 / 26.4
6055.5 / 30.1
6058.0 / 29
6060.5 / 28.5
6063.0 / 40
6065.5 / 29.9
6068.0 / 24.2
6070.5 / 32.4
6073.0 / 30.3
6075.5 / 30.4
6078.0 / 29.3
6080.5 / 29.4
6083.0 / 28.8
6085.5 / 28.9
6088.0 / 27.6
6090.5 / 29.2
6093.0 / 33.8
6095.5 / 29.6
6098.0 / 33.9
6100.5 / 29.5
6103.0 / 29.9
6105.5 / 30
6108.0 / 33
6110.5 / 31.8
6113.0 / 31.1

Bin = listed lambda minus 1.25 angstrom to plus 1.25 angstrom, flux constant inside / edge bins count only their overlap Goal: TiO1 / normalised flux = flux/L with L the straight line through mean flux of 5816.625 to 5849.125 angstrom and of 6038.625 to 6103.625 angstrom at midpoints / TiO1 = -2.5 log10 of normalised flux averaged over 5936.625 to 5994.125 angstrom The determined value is 0.04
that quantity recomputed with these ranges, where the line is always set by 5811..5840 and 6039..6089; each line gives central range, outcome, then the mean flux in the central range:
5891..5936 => 0.048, 29.2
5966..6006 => 0.006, 30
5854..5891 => 0.111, 27.7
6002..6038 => 0.017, 29.5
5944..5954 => 0.066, 28.5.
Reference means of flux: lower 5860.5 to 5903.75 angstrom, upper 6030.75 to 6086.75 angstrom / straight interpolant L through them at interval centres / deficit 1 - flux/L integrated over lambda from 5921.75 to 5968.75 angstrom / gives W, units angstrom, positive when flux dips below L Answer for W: -3.7 angstrom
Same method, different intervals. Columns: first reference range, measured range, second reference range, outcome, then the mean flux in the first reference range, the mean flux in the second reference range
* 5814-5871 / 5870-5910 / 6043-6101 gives 5.5 angstrom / 31.2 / 30.1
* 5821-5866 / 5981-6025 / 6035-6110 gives 2.5 angstrom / 31.3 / 30.2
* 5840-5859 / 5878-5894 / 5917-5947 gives 3.1 angstrom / 31.7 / 31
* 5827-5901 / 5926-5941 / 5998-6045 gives -1.5 angstrom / 29.1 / 29.3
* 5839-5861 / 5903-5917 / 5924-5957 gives 1.4 angstrom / 31.4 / 30.6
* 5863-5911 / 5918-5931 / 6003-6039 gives -1.3 angstrom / 27.4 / 29.4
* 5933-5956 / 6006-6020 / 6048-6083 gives 1.0 angstrom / 30.1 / 30.2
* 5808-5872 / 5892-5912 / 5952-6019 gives 1.8 angstrom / 30.9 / 29.5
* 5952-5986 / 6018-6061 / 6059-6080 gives 0.8 angstrom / 29.7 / 30.6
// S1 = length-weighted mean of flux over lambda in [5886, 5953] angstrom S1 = 29.2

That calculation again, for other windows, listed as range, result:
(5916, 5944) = 31.5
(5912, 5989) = 30.1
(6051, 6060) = 28.9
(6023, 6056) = 30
